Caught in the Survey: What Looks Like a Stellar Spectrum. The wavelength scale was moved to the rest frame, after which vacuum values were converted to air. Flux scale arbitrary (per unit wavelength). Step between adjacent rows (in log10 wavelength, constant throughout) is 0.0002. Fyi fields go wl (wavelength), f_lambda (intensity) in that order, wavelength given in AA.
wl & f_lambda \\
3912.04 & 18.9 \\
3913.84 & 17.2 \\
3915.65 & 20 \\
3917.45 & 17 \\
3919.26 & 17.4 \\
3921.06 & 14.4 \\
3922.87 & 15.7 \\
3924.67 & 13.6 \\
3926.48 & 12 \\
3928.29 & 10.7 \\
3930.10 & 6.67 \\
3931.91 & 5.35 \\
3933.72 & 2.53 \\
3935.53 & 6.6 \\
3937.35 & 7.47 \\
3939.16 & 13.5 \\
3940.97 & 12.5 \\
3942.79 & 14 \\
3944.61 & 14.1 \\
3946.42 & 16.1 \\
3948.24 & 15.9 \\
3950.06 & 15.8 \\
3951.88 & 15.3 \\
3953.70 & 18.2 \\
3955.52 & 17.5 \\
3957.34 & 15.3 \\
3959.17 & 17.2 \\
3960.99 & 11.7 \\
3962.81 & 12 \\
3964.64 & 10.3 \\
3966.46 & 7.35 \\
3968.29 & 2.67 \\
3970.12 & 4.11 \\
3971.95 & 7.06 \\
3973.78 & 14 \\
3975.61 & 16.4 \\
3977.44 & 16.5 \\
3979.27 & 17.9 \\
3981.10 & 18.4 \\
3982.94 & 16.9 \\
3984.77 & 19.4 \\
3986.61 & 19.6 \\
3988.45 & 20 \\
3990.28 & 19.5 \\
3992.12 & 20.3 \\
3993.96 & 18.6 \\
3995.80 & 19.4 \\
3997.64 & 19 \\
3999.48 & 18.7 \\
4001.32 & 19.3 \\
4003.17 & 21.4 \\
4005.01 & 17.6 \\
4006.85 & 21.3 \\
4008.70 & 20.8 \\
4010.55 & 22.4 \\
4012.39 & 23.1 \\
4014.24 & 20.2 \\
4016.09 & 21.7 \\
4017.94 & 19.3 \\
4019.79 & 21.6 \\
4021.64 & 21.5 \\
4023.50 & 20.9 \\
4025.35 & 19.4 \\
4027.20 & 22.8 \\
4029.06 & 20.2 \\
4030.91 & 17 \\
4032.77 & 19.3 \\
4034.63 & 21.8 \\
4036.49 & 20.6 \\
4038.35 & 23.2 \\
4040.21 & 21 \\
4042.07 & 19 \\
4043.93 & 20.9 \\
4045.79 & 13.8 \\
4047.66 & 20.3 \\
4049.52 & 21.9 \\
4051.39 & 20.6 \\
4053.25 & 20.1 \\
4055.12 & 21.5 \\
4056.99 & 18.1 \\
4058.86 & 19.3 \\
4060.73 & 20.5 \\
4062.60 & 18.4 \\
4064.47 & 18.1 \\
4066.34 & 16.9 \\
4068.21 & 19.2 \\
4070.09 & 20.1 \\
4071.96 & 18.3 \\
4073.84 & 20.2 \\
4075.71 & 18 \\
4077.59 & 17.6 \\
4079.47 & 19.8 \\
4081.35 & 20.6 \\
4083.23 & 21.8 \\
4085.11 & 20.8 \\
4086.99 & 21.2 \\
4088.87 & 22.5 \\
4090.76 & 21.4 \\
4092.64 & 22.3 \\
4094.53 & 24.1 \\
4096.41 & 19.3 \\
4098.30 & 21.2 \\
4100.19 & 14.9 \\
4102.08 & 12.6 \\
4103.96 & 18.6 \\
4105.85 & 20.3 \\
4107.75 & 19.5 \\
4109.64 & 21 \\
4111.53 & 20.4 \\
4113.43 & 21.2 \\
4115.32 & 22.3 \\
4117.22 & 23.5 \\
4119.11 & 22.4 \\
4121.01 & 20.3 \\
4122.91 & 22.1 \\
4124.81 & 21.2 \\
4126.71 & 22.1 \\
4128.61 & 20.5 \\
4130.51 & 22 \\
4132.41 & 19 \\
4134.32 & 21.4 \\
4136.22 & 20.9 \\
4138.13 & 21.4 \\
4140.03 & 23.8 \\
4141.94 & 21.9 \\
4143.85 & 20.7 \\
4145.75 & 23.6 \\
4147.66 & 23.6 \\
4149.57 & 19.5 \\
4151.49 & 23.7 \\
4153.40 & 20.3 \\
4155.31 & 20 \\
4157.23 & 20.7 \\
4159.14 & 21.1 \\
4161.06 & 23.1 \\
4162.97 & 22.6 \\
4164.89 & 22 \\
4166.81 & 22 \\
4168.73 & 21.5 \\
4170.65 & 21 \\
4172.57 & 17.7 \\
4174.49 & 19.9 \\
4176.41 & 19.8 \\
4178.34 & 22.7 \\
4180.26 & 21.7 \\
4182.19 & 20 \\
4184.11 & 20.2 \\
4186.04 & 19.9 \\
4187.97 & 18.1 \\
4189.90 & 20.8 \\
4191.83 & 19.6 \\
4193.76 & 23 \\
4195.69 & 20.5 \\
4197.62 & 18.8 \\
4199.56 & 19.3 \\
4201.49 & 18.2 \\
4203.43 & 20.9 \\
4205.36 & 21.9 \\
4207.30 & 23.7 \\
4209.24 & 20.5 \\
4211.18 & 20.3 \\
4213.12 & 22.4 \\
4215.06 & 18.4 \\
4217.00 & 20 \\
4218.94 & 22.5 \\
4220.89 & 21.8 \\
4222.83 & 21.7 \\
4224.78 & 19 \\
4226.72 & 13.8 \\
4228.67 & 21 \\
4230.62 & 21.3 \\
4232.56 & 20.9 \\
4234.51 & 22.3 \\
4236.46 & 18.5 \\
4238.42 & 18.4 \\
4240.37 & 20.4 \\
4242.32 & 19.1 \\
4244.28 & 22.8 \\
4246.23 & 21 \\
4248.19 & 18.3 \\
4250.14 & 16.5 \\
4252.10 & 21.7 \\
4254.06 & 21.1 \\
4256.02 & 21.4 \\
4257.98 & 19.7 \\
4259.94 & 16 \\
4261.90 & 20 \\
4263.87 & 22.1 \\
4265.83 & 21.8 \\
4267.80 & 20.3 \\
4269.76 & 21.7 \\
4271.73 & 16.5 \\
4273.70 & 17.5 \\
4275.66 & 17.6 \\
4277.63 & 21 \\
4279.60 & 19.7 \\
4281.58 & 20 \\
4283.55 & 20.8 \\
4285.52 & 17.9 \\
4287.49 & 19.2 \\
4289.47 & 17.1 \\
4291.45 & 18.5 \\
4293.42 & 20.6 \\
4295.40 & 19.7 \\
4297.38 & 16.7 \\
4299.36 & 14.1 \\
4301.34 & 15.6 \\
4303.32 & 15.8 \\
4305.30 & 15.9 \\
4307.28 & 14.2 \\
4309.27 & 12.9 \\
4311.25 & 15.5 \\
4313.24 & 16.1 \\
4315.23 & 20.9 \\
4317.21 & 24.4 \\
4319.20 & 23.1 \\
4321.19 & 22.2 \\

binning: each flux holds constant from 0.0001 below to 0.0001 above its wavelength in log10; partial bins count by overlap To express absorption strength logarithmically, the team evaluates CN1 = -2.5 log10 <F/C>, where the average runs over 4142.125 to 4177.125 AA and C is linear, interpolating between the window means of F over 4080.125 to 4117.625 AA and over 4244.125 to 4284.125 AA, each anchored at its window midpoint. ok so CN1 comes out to -0.057 mag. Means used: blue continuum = 20.4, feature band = 21.3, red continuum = 19.8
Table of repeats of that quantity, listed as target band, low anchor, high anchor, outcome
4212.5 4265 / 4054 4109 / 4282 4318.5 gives -0.11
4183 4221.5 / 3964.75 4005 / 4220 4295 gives -0.09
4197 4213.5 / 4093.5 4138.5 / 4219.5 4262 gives -0.03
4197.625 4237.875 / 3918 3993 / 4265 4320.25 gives -0.18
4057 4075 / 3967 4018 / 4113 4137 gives 0.04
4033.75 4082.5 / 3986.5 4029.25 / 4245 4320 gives 0.03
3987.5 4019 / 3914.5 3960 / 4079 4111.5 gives -0.24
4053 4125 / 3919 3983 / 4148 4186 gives -0.12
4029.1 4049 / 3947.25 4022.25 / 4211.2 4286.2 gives -0.13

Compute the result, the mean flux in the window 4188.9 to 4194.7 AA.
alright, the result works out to 21.1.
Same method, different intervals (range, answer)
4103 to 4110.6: 19.8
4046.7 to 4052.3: 20.9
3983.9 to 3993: 19.8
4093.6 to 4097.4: 21.7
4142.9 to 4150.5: 21.9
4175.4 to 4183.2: 21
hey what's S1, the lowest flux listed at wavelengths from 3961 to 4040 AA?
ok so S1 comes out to 2.67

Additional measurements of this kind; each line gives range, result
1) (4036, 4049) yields 13.8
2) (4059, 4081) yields 16.9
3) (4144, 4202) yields 17.7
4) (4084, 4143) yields 12.6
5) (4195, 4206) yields 18.2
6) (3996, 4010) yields 17.6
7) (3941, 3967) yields 7.35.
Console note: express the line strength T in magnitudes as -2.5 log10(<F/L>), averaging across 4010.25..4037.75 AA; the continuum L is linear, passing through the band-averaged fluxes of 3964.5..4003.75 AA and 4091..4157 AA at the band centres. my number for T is -0.20 mag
